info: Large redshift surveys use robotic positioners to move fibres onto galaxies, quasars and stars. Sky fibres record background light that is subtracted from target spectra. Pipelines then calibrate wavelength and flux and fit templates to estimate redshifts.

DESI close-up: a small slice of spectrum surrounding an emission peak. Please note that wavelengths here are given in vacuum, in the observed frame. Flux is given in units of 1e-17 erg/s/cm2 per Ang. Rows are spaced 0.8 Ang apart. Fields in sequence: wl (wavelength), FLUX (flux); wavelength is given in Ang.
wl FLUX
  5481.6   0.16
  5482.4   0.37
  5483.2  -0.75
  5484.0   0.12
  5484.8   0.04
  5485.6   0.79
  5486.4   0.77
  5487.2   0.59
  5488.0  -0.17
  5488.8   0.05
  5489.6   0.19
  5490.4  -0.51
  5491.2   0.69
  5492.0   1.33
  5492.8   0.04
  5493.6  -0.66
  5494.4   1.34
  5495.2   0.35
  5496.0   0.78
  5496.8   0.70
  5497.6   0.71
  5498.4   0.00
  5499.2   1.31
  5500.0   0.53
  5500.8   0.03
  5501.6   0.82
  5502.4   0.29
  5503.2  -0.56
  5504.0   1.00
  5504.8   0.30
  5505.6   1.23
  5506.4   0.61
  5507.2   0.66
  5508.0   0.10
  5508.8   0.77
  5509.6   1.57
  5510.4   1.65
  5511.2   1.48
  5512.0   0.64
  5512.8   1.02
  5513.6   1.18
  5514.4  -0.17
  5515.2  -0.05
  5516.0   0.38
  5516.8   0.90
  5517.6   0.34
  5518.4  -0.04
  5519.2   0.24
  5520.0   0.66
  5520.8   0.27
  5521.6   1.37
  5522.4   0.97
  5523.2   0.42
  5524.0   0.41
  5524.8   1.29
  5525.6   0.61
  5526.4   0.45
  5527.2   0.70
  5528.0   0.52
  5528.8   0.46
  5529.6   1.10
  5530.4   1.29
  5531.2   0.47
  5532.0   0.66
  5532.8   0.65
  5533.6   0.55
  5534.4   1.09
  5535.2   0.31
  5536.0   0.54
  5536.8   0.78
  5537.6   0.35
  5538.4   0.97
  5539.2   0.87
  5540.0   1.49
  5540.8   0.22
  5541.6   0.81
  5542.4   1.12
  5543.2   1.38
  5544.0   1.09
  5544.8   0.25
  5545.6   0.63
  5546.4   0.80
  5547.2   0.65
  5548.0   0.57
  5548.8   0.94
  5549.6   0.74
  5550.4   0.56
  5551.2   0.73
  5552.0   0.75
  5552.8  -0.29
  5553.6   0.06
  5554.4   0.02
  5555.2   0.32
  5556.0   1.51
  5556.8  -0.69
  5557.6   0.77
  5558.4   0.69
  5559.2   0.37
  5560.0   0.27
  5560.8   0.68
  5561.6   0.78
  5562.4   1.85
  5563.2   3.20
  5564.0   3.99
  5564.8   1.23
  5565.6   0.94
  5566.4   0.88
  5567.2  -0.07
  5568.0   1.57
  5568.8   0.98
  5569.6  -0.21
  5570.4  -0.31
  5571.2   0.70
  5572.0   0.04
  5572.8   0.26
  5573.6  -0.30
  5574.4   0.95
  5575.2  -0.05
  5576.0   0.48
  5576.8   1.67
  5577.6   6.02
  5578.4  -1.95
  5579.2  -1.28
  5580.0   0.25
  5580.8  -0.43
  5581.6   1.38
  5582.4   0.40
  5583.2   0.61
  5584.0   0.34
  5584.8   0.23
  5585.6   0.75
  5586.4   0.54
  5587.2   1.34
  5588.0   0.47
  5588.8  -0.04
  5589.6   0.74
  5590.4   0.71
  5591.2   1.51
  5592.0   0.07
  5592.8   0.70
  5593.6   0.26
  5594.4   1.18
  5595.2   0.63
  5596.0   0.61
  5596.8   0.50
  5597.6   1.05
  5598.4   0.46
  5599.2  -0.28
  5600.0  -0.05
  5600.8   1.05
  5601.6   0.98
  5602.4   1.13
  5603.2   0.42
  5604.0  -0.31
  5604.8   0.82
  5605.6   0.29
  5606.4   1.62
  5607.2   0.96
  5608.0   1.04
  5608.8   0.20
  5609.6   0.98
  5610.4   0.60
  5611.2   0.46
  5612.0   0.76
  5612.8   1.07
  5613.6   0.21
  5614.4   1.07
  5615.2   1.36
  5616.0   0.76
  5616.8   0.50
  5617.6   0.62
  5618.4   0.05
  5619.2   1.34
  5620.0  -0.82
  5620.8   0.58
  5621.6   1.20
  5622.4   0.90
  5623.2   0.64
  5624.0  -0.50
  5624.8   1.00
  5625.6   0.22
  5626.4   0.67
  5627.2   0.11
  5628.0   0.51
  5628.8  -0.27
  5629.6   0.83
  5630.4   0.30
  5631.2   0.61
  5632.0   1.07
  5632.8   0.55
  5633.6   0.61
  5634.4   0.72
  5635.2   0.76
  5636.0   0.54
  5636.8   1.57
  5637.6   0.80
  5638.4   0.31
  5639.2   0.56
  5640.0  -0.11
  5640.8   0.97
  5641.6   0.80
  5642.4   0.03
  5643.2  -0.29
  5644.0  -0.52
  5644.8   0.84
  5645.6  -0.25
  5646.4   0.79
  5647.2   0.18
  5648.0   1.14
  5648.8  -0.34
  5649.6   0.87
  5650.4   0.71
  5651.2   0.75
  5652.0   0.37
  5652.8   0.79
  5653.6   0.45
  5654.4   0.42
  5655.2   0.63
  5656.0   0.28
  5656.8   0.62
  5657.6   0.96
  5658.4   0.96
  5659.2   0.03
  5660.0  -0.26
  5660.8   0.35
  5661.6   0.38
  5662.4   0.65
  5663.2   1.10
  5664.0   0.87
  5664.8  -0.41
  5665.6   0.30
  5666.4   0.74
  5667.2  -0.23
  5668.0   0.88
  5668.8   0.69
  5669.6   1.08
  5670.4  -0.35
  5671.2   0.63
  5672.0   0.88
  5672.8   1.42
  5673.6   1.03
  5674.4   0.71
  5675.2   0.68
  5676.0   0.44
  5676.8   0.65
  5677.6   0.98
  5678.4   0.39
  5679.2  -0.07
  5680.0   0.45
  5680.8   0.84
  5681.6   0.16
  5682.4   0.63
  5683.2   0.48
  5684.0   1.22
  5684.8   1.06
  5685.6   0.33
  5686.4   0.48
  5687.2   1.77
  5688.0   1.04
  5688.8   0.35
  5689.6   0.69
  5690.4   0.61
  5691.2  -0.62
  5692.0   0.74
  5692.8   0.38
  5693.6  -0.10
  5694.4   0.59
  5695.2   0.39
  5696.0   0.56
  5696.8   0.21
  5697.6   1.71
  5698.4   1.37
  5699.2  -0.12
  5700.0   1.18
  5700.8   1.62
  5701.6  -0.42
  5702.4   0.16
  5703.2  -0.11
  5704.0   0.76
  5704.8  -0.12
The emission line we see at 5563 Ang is [O III] 5007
